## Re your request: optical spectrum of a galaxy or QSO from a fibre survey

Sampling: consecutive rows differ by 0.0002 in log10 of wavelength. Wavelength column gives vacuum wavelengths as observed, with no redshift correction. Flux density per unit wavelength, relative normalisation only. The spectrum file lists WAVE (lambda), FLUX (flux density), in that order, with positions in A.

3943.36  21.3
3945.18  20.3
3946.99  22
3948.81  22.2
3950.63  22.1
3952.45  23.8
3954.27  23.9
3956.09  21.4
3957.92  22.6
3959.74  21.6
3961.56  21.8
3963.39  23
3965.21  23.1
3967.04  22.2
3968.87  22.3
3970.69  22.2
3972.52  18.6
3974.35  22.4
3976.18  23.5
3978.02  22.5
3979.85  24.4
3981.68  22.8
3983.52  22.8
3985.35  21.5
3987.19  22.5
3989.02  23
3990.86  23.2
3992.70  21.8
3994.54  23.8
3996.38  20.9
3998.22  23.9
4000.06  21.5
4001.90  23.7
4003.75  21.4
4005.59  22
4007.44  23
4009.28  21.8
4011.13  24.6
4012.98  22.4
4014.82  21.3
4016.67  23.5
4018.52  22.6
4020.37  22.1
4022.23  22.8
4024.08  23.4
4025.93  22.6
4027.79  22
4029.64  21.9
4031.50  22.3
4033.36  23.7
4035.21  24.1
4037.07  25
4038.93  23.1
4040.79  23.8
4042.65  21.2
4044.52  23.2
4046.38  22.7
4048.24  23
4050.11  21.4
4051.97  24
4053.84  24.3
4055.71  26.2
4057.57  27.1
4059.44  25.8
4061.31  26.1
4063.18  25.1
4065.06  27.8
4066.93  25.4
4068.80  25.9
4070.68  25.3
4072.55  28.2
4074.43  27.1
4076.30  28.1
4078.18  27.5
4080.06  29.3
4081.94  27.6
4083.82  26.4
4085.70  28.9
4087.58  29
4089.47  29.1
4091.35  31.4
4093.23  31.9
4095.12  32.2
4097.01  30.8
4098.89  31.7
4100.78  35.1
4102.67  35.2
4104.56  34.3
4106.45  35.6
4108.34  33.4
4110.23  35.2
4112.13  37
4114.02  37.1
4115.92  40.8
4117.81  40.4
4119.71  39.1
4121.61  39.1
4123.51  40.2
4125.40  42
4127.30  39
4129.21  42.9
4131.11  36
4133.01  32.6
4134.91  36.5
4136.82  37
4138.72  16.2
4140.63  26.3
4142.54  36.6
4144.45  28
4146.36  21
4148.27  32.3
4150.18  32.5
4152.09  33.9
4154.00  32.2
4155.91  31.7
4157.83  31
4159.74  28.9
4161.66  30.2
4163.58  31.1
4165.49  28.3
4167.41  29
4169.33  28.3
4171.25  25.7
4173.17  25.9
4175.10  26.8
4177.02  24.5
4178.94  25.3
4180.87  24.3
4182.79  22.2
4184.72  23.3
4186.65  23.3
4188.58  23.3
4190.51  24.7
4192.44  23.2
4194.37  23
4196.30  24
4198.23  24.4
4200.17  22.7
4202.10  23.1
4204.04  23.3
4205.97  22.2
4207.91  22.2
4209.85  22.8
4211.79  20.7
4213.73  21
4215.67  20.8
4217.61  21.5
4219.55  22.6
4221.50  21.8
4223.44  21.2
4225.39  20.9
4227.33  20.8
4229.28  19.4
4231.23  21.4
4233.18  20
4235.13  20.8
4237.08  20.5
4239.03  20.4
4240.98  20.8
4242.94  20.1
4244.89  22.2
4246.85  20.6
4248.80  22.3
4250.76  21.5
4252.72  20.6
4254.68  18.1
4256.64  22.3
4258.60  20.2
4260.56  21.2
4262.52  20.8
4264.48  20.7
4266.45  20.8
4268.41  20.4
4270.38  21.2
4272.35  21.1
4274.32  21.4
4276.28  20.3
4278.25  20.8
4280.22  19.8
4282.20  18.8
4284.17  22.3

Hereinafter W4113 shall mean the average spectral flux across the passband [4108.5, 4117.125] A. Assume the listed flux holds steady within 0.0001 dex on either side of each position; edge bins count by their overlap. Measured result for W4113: 37.2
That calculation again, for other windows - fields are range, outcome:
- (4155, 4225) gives 24.6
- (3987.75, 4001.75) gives 22.7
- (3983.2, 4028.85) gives 22.6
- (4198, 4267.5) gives 21.3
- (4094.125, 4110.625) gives 33.7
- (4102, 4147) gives 35.1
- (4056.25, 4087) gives 27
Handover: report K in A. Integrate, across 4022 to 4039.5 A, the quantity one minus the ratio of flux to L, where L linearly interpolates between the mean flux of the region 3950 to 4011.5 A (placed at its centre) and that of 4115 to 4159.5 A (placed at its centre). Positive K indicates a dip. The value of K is 2.1 A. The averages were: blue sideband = 22.5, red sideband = 34.1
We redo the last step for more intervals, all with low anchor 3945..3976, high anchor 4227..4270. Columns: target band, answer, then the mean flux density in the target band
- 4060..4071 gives -2.2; 25.9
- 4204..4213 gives -0.5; 22.1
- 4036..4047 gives -0.7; 23.2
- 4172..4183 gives -2.1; 25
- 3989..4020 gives -0.9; 22.6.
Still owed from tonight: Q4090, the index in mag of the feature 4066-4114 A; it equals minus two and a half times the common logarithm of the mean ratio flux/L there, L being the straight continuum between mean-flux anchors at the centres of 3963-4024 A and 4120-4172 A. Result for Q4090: -0.07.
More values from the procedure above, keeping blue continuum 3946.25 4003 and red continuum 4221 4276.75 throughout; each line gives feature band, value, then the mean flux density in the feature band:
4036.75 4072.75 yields -0.12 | 24.7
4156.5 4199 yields -0.22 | 26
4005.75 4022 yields -0.02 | 22.6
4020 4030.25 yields -0.02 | 22.5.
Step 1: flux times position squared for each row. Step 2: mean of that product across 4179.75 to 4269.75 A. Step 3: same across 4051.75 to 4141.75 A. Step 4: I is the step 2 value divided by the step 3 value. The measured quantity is 0.73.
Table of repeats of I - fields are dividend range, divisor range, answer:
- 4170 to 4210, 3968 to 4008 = 1.17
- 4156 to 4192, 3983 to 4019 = 1.28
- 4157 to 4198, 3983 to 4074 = 1.19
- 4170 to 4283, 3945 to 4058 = 1.07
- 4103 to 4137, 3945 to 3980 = 1.83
